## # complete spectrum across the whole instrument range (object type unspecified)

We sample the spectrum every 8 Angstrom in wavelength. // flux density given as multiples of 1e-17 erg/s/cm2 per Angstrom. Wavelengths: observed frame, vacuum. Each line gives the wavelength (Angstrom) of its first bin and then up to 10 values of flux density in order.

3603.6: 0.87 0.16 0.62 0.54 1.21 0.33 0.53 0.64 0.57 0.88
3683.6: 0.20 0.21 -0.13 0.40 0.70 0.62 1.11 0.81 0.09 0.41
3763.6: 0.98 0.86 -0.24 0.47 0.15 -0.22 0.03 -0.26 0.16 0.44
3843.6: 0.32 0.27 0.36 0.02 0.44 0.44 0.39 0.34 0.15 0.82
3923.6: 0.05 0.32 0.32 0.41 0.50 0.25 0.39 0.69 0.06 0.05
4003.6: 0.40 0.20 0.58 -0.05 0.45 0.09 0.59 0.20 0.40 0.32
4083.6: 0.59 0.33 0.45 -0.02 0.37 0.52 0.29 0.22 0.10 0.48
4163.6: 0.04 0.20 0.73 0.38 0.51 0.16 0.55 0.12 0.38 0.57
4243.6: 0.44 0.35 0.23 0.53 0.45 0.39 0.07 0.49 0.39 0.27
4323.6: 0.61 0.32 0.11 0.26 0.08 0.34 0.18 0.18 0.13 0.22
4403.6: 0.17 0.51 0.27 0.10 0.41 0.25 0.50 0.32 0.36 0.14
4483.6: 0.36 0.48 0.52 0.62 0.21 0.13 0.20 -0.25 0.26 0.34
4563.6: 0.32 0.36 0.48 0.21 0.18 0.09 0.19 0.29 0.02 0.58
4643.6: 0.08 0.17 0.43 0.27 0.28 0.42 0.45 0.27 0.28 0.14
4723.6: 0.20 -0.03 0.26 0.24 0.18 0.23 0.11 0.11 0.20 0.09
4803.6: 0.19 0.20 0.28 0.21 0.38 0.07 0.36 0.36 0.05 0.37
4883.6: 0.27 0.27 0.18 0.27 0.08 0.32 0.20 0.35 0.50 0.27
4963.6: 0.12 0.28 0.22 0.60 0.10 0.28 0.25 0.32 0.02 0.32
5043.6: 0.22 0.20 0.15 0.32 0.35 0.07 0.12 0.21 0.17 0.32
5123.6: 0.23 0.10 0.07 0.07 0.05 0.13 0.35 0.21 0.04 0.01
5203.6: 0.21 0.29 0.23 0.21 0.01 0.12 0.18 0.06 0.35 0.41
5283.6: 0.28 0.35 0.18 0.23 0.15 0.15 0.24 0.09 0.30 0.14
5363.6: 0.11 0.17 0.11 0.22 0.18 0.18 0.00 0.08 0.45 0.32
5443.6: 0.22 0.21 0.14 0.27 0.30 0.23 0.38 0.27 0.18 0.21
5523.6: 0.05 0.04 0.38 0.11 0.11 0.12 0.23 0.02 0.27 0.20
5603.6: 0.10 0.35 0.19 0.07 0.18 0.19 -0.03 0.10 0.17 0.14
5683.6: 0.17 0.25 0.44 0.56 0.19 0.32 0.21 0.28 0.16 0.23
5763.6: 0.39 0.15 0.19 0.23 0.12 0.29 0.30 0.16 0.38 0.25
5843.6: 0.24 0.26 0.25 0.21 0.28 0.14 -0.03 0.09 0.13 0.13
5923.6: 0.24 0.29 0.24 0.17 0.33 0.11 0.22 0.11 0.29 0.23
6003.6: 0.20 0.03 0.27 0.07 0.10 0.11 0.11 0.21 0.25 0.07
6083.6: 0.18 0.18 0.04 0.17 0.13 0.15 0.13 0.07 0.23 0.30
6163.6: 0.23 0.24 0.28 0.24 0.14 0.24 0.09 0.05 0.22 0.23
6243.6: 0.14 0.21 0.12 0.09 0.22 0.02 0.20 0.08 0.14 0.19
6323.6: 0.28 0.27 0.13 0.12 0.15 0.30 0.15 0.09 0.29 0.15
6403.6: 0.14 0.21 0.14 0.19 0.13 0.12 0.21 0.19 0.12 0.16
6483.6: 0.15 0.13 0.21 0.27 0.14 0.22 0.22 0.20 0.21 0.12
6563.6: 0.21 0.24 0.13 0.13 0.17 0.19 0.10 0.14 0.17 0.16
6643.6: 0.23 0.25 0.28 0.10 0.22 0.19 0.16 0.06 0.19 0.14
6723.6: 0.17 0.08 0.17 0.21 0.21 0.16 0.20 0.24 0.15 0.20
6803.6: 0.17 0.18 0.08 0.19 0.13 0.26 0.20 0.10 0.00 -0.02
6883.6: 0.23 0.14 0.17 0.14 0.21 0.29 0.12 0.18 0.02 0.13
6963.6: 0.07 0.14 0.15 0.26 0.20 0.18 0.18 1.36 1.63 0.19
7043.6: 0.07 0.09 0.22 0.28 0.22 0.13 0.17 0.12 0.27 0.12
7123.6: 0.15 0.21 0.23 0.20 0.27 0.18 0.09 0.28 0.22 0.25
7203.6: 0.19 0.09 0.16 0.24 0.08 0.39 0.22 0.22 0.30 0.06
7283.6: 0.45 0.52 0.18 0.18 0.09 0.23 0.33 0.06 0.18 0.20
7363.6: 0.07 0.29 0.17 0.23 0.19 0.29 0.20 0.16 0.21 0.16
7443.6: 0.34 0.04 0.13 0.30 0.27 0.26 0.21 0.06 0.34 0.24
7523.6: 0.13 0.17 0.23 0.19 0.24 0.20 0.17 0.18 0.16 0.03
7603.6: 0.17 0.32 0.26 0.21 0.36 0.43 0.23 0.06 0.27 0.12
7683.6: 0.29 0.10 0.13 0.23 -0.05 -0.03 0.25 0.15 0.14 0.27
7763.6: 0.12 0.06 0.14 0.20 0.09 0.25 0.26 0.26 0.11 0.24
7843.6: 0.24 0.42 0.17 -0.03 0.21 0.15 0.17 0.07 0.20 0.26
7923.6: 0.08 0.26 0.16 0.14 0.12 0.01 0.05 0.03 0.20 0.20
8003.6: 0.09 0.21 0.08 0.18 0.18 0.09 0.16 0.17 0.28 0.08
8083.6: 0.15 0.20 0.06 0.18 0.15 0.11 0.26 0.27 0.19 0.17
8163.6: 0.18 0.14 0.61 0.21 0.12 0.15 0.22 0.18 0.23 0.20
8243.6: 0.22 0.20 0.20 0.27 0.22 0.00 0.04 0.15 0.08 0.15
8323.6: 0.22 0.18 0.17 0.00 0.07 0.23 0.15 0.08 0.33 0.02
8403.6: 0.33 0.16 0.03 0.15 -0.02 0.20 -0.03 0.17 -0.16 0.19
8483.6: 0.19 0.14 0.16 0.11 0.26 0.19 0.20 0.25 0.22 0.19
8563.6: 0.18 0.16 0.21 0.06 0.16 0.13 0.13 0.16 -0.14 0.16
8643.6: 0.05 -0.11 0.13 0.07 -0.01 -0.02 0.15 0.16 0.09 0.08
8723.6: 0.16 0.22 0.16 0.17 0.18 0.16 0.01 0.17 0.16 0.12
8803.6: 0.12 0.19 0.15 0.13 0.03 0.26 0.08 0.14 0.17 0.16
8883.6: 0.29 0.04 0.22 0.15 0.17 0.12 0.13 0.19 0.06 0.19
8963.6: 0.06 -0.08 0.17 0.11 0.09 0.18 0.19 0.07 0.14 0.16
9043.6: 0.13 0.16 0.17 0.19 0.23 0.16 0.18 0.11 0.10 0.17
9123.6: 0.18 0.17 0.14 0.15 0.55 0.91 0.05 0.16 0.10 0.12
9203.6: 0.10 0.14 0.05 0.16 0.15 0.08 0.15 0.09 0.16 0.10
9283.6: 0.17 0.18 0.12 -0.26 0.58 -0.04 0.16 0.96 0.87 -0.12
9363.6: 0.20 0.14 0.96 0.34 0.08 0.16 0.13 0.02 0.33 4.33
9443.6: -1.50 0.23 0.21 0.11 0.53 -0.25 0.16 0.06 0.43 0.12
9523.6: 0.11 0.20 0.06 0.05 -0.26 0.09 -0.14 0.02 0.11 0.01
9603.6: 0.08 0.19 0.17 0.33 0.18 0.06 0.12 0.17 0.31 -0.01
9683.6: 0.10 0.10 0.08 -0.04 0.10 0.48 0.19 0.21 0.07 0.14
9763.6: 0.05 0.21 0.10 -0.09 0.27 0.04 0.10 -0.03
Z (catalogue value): 0.884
